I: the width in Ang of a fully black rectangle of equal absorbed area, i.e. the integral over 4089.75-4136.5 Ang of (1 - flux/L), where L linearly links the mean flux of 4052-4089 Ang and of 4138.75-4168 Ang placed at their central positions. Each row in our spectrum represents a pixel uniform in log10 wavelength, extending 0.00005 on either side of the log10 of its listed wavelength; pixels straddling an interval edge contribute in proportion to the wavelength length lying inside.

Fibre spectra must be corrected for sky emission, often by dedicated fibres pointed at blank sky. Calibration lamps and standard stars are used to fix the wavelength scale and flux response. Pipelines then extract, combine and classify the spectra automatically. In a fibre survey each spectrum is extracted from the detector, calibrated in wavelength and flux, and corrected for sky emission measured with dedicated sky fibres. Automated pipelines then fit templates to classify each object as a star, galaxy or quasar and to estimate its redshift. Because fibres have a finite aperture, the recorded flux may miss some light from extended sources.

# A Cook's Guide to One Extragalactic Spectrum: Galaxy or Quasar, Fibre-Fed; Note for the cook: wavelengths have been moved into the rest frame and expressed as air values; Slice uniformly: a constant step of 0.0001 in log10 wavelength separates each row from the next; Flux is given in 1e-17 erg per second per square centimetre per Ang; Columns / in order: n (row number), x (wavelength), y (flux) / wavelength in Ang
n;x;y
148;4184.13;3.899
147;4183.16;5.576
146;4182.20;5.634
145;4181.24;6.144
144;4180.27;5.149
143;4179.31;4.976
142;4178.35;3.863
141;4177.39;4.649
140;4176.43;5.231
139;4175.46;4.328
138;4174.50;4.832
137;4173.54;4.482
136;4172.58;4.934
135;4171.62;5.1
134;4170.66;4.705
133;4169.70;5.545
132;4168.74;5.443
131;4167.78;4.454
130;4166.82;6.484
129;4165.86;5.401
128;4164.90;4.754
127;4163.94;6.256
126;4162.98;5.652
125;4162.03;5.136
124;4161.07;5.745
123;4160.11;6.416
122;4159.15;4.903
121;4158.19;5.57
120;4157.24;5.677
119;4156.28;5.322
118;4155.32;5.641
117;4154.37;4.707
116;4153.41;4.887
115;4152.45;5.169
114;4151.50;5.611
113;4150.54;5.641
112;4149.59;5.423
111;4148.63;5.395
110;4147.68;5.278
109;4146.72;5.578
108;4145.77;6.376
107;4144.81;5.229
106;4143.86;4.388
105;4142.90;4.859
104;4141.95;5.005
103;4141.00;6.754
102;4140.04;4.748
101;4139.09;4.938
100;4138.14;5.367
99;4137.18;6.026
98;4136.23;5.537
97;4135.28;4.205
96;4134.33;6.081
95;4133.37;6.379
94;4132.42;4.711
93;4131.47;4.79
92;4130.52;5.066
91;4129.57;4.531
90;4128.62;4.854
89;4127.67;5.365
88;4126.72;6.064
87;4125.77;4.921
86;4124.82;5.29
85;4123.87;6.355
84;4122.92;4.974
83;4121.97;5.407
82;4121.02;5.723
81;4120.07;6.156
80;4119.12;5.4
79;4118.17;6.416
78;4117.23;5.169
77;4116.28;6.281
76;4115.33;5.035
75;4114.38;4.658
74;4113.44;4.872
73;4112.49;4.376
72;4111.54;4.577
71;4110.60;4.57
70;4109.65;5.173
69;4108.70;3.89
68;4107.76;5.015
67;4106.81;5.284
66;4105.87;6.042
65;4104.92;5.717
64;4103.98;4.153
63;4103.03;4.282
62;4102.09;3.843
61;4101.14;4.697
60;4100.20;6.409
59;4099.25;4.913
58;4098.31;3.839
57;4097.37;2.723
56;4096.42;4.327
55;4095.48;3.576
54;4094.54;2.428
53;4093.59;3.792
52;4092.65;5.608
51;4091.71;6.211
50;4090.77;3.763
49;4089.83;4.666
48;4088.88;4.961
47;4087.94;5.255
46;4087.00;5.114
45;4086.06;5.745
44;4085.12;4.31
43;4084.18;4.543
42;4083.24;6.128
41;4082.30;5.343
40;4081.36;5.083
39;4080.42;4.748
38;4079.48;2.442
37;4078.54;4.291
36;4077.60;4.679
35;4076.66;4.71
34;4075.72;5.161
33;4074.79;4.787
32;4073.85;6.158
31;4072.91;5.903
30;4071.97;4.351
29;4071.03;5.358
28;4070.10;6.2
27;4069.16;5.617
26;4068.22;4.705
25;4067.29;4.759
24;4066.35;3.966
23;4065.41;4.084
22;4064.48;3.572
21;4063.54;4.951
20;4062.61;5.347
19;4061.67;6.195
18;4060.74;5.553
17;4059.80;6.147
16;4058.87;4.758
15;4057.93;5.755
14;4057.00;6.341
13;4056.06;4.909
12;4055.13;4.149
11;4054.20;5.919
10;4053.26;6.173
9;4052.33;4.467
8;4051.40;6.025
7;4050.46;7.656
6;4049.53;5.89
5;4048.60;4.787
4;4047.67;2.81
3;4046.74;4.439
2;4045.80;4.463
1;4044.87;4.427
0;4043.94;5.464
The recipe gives 2.5 Ang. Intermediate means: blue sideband 5.07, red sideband 5.41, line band 4.96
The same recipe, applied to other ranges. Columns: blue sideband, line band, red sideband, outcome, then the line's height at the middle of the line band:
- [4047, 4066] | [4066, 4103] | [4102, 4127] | 3.4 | 5.22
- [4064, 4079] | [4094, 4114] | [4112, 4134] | 2.6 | 5.18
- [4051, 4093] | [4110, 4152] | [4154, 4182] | -1.2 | 5.17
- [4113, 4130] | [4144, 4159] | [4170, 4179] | -1.1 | 5.01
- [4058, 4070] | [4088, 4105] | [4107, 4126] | 2.4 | 5.15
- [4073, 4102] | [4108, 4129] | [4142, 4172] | -1.1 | 4.99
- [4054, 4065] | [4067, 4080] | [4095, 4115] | 0.4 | 5.08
